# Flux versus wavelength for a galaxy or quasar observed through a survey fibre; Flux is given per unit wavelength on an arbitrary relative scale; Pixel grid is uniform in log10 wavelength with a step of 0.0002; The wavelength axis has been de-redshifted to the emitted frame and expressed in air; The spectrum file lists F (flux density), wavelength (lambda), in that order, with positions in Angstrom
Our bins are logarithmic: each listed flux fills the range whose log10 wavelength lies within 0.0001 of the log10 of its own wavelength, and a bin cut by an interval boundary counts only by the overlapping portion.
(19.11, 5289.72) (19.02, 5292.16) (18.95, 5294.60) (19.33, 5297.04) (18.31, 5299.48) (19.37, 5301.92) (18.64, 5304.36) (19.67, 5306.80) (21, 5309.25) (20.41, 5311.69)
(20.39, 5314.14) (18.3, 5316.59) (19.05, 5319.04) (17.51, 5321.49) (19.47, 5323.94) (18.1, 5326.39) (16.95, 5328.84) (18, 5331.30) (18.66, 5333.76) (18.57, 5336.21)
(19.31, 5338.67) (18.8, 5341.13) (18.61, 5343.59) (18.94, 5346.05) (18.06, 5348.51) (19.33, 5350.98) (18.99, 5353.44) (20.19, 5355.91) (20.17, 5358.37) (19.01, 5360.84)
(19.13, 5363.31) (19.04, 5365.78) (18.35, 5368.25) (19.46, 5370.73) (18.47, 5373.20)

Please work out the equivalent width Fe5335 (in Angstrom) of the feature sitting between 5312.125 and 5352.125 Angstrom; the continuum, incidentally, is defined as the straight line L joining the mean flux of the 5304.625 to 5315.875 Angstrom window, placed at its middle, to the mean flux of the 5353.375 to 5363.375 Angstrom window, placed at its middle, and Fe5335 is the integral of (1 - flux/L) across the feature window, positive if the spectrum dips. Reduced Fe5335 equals 2.5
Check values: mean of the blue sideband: 20.1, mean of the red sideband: 19.6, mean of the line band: 18.7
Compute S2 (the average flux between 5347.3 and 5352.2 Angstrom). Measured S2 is 18.7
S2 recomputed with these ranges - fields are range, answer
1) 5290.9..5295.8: 19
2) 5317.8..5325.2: 18.7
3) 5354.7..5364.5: 19.6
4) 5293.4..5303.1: 19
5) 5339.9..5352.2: 18.7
